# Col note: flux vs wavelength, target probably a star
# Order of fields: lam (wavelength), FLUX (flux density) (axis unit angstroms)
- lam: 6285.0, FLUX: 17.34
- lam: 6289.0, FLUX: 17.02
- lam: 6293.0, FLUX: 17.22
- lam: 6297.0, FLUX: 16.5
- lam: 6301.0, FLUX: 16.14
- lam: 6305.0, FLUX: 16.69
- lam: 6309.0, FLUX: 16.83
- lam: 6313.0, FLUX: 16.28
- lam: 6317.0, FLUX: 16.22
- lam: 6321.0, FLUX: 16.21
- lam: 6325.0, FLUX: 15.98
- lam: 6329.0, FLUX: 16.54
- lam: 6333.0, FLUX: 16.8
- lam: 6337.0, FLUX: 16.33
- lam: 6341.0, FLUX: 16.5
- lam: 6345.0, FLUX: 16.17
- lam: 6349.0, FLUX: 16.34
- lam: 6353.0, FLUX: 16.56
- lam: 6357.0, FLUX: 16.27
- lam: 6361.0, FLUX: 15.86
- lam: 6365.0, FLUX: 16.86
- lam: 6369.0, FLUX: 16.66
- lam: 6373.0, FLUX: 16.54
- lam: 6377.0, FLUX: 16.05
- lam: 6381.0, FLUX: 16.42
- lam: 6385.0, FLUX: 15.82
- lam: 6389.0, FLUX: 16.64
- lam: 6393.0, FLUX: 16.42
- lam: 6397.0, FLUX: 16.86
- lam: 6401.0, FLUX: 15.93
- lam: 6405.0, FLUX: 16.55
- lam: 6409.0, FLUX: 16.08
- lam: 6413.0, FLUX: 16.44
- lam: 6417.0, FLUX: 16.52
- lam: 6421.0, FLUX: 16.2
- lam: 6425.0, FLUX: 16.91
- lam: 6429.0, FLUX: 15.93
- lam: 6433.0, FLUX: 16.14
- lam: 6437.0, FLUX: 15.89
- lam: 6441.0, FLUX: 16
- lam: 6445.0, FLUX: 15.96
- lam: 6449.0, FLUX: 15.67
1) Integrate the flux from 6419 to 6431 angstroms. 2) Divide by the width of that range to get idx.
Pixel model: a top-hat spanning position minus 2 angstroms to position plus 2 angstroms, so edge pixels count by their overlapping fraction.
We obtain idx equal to 16.3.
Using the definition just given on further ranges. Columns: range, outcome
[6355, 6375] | 16.4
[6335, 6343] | 16.4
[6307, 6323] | 16.4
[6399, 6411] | 16.2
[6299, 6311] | 16.6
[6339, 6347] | 16.3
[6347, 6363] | 16.3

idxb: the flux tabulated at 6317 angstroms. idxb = 16.22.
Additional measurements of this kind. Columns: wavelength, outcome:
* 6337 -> 16.33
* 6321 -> 16.21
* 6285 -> 17.34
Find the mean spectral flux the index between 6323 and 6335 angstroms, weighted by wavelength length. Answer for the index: 16.4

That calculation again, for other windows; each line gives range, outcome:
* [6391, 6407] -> 16.4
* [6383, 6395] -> 16.3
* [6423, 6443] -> 16.2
